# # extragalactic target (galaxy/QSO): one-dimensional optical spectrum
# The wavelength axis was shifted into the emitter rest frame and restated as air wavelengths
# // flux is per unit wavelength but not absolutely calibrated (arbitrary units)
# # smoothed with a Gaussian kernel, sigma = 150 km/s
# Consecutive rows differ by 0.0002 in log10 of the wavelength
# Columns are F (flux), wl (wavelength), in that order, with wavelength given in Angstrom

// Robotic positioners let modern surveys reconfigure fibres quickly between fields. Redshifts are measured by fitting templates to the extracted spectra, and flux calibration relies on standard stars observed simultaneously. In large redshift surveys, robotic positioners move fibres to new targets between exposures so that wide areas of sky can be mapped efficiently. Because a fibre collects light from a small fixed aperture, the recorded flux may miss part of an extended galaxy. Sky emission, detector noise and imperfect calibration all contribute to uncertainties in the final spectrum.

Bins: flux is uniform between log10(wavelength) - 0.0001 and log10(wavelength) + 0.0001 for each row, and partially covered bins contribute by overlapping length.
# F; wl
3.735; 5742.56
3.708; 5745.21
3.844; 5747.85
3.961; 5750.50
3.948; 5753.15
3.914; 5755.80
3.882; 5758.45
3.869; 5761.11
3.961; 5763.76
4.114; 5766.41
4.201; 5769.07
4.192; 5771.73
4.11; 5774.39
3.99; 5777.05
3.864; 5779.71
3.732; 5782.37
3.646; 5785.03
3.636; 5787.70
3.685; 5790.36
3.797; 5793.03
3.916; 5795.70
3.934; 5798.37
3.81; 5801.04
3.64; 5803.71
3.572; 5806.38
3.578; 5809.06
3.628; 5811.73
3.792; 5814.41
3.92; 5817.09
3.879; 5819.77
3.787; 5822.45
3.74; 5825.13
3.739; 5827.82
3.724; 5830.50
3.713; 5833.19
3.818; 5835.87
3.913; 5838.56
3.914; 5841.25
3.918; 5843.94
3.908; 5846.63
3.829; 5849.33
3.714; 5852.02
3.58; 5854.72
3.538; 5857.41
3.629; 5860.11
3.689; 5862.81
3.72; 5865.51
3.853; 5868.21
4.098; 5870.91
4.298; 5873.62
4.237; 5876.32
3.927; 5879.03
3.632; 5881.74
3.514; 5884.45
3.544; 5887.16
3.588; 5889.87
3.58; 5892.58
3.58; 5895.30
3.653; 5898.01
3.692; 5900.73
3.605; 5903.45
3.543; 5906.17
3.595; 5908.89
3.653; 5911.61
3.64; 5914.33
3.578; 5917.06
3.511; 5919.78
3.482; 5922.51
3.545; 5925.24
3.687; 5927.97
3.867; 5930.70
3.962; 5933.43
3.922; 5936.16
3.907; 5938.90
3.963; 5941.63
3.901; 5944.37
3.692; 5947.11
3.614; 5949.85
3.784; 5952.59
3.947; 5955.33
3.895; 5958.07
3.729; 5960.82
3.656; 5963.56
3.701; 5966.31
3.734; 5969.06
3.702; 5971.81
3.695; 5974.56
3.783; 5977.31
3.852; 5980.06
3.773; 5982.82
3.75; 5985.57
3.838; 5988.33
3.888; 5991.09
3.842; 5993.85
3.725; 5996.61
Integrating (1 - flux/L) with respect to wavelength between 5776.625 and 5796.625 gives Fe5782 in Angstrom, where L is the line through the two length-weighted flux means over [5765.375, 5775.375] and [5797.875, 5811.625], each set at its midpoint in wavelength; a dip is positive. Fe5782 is 0.8 Angstrom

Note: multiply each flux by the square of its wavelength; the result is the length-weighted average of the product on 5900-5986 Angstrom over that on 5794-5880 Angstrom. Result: 1.0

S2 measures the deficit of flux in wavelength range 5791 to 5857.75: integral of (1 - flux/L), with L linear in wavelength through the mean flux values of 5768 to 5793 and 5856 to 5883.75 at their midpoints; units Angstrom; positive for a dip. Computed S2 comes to 1.7 Angstrom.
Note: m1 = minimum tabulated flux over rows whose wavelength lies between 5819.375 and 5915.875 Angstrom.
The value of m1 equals 3.514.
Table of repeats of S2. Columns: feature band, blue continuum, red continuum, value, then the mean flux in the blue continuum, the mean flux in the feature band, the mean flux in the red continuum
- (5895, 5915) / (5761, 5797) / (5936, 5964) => 1.2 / 3.91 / 3.62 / 3.82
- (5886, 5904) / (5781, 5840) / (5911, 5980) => 0.7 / 3.76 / 3.61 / 3.75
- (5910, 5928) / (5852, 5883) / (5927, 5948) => 1.3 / 3.83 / 3.58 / 3.87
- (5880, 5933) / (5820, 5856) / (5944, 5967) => 2.3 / 3.79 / 3.61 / 3.77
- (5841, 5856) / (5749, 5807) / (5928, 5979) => 0.2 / 3.88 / 3.8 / 3.8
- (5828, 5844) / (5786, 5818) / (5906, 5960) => -0.3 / 3.74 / 3.82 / 3.74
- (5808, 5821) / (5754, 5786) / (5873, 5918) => 0.3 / 3.96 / 3.76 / 3.69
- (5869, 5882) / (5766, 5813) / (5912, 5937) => -1.1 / 3.83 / 4.06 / 3.68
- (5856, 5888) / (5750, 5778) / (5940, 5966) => 0.6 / 4.01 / 3.81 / 3.8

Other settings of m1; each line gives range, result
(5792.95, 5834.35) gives 3.572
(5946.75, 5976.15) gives 3.614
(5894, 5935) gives 3.482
